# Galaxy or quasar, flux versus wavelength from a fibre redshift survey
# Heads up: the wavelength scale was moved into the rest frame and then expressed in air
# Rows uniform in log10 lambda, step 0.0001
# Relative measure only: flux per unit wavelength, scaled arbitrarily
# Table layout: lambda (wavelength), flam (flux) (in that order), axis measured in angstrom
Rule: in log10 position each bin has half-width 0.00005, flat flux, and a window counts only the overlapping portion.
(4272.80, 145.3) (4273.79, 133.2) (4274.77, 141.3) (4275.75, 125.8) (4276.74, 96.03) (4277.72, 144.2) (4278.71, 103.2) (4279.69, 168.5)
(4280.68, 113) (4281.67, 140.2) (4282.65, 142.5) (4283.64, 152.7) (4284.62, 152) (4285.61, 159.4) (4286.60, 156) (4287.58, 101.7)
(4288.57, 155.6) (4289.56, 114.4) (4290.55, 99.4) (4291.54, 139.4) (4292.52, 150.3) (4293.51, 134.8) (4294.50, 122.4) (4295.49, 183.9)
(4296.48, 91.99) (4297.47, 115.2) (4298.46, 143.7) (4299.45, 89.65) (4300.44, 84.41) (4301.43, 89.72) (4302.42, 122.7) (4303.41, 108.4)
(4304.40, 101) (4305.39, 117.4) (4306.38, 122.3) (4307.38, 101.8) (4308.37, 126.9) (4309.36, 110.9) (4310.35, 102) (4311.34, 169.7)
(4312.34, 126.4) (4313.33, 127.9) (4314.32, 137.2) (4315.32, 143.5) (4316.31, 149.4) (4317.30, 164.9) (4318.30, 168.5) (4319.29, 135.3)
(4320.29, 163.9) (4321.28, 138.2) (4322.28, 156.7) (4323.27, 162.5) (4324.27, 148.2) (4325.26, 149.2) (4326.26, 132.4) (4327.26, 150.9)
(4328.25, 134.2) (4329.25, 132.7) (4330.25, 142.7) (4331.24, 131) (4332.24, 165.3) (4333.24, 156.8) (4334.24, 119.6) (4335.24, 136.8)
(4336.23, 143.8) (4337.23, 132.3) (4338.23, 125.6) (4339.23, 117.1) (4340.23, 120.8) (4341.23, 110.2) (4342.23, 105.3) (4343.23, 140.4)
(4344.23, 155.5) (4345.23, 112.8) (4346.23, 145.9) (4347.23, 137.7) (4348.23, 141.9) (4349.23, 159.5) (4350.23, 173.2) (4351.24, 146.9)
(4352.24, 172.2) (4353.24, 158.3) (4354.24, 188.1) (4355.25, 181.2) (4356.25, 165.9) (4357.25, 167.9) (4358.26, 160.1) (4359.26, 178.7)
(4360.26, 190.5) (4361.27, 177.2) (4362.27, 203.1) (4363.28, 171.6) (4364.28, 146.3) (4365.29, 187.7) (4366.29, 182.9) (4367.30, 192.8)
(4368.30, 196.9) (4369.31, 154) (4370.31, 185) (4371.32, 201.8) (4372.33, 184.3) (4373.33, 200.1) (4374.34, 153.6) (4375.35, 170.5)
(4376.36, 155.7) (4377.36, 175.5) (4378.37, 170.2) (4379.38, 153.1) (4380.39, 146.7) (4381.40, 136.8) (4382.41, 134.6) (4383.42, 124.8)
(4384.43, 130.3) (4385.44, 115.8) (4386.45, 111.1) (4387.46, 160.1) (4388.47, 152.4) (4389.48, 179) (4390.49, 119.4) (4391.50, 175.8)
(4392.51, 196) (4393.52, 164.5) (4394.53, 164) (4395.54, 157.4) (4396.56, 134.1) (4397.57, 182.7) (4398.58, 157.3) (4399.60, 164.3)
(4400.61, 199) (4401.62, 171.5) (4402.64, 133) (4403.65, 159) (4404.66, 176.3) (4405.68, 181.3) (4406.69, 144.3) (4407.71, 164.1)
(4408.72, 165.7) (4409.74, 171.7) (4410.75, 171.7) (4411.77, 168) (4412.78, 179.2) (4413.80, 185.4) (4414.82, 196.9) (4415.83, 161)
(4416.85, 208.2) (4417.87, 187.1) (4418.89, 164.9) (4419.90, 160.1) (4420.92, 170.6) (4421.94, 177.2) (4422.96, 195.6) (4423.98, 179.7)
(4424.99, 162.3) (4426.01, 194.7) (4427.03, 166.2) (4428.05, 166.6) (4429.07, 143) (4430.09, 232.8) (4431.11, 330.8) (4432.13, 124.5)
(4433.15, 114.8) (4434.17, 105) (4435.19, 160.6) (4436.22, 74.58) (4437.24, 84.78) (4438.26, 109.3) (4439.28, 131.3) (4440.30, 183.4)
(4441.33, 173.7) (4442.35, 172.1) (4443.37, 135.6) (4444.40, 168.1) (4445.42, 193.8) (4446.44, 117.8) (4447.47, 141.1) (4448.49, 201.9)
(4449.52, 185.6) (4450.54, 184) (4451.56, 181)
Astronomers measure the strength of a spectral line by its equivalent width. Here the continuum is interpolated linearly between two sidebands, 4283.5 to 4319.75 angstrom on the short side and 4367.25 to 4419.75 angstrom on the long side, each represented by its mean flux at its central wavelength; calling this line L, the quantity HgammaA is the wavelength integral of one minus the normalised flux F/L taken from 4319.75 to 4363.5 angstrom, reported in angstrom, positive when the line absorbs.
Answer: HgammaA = -1.6 angstrom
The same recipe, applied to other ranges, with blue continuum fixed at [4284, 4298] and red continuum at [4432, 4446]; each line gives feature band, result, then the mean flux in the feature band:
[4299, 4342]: 1.0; 132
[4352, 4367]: -4.4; 176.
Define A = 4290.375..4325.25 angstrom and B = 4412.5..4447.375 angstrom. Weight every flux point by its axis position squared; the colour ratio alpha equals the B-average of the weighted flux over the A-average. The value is 1.3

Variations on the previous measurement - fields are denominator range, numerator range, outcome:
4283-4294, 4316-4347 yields 1.04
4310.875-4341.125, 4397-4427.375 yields 1.27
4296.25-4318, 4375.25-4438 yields 1.40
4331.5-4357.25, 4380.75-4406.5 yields 1.09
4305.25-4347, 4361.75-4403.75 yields 1.23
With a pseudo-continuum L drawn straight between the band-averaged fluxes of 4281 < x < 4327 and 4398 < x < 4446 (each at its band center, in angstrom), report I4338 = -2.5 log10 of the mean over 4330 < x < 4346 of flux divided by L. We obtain 0.08 mag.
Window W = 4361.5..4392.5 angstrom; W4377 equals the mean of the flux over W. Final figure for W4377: 163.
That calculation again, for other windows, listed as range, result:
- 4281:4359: 138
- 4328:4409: 157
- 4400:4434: 175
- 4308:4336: 142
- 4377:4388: 141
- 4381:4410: 156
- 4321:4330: 145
